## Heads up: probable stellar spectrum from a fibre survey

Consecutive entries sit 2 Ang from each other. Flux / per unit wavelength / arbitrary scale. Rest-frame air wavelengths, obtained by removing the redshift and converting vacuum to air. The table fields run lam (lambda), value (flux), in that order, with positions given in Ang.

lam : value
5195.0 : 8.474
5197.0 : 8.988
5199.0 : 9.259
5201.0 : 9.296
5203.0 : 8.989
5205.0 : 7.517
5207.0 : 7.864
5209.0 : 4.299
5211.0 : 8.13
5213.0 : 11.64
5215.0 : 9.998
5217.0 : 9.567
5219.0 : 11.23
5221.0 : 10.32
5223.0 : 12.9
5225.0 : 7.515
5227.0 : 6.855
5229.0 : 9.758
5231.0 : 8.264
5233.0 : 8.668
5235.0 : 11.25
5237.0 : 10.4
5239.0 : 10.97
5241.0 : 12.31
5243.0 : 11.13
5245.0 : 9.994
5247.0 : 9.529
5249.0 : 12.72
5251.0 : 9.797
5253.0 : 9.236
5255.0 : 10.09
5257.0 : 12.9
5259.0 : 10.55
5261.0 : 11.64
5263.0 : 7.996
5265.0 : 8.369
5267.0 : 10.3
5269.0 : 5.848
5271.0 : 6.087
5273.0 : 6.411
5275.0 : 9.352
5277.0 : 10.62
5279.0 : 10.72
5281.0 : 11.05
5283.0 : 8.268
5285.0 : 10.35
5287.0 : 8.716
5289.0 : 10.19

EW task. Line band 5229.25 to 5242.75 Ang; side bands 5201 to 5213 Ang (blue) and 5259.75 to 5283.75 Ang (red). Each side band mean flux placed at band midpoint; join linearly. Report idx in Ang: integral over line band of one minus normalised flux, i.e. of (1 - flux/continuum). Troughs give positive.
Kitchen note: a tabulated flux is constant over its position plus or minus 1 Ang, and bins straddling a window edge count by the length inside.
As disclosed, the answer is -3.2 Ang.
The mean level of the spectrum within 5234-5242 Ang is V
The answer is 11.2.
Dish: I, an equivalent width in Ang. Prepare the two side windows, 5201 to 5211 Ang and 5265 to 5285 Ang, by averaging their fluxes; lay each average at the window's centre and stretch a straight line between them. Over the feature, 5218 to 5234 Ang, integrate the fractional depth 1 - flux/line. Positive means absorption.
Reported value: -3.2 Ang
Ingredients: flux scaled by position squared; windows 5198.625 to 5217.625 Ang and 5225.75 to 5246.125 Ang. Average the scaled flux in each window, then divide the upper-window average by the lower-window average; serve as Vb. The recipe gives 1.16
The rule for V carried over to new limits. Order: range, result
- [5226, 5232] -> 8.29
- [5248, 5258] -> 10.9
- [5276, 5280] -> 10.7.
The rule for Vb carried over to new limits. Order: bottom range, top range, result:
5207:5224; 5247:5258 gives 1.14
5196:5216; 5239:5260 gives 1.28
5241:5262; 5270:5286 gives 0.85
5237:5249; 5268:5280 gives 0.76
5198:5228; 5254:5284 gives 1.06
